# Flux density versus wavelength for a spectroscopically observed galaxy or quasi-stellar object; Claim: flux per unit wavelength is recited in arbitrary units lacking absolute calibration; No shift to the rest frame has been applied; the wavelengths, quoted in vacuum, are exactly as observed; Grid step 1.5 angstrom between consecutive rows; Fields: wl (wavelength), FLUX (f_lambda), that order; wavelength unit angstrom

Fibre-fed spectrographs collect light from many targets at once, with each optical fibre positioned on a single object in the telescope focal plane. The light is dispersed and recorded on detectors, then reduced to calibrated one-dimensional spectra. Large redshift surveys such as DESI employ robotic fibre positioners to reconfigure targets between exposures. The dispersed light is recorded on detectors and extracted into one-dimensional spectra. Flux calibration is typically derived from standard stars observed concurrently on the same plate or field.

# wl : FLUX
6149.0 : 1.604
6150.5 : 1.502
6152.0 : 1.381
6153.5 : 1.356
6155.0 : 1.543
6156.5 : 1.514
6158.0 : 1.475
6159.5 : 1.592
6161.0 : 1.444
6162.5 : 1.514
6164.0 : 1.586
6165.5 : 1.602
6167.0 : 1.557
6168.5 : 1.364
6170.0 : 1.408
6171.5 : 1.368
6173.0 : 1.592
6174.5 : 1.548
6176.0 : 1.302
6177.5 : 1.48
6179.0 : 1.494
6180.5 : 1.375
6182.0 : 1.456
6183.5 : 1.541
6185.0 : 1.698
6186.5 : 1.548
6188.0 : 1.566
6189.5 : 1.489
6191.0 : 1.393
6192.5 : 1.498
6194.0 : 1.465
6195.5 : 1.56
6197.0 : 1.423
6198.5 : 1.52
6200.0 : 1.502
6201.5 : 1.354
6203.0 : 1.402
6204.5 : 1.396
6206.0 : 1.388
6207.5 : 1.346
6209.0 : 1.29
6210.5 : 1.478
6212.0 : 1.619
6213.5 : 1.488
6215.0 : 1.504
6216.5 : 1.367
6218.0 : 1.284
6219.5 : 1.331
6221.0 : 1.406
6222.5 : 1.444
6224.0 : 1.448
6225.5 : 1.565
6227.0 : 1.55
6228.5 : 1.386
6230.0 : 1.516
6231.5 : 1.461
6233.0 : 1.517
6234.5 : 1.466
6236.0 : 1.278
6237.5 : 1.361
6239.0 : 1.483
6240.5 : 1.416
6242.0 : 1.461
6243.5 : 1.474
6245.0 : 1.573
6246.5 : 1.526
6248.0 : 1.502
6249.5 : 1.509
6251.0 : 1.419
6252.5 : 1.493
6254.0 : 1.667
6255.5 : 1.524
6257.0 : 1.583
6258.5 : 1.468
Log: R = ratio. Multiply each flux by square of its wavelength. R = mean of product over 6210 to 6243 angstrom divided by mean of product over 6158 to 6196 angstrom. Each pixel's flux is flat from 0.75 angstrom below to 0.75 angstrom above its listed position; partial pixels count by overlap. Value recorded 1.0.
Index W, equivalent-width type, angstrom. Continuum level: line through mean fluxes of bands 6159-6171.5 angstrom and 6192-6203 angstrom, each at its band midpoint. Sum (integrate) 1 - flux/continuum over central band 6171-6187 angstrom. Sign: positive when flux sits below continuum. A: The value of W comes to -0.1 angstrom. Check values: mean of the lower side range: 1.5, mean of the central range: 1.49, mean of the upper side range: 1.47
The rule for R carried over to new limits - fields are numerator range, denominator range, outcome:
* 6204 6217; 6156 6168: 0.95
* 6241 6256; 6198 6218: 1.07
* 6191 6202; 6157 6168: 0.97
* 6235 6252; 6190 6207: 1.02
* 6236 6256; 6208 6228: 1.04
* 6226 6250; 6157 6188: 1.00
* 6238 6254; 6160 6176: 1.03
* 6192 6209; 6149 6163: 0.98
